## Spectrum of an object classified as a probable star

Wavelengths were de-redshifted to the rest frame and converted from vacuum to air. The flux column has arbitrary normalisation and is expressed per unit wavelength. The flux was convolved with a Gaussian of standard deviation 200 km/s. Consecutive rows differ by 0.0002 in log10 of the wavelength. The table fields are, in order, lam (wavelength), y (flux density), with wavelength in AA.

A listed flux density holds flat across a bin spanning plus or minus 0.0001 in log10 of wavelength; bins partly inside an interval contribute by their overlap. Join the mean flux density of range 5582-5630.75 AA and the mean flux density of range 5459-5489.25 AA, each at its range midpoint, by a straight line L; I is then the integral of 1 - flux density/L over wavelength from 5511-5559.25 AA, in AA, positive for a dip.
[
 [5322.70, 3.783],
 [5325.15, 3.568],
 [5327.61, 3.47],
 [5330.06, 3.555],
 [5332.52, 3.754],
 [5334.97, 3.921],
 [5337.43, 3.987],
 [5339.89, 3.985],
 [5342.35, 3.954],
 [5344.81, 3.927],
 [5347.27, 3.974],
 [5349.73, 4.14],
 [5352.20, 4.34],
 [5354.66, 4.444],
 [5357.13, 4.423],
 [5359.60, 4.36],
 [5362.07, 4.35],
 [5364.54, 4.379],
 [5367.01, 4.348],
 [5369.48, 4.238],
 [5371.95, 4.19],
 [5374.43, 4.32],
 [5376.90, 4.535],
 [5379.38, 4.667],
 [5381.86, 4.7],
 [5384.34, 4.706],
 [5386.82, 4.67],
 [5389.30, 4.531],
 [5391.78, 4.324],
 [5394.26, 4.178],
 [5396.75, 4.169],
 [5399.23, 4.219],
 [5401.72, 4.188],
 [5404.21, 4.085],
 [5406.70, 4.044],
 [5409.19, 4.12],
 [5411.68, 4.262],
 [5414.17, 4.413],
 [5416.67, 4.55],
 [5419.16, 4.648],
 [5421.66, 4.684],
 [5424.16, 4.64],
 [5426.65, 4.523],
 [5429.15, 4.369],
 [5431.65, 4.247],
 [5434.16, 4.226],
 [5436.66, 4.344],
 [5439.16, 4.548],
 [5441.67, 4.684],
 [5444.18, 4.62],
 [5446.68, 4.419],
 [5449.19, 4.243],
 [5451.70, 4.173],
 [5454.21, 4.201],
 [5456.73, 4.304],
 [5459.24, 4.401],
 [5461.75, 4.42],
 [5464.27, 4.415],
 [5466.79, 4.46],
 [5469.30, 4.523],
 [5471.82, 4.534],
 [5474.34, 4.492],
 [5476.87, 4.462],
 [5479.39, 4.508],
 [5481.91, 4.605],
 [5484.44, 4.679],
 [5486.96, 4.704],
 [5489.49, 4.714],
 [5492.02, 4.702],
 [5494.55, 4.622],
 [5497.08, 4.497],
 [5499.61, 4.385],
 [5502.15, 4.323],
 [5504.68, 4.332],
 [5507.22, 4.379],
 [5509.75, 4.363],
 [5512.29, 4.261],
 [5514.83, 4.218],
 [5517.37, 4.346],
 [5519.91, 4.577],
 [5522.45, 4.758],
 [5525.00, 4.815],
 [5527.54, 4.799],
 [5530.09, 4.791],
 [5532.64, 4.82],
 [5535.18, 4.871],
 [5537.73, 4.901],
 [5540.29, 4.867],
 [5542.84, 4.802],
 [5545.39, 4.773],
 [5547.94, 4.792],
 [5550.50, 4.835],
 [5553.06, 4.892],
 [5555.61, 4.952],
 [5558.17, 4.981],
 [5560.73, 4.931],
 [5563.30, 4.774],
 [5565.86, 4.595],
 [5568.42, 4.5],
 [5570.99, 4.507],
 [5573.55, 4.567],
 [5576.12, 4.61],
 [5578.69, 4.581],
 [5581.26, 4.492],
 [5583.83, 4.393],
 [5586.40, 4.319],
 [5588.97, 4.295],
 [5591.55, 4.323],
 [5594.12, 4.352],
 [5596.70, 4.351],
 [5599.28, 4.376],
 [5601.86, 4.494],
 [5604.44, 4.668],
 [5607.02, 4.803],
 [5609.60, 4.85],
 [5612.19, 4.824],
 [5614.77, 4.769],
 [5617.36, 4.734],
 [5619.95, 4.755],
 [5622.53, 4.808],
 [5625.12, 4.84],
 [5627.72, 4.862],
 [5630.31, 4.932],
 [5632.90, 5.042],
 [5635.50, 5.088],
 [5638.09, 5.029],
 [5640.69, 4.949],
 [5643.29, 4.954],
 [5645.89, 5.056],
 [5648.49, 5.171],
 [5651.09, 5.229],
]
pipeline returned -1.8 AA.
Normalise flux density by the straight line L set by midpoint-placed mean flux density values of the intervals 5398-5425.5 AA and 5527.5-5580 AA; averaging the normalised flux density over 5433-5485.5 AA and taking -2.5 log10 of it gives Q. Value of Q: 0.01 mag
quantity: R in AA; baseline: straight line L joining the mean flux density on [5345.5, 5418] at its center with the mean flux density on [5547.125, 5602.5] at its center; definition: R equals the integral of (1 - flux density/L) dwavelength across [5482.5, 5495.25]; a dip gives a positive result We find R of -0.6 AA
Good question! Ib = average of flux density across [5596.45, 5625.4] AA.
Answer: 4.7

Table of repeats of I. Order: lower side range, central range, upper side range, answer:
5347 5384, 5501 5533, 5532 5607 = 0.4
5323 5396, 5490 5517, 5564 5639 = 0.3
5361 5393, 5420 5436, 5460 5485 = 0.1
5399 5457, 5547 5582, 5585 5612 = -1.9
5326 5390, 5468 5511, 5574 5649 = -0.4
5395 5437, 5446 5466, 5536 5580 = 0.6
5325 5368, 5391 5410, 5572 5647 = 0.1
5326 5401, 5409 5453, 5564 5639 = -0.9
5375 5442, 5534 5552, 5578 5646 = -0.9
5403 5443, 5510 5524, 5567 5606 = 0.0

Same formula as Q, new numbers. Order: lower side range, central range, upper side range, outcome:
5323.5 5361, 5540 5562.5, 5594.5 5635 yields -0.07 mag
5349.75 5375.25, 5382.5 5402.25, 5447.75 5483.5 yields -0.01 mag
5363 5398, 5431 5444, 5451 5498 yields 0.01 mag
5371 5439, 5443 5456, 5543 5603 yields 0.03 mag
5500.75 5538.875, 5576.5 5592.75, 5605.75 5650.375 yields 0.09 mag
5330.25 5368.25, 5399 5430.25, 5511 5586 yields -0.01 mag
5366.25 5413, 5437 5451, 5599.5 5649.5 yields 0.00 mag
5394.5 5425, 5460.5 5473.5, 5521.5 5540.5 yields 0.02 mag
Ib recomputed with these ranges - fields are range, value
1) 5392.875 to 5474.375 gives 4.37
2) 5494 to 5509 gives 4.41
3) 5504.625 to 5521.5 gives 4.36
